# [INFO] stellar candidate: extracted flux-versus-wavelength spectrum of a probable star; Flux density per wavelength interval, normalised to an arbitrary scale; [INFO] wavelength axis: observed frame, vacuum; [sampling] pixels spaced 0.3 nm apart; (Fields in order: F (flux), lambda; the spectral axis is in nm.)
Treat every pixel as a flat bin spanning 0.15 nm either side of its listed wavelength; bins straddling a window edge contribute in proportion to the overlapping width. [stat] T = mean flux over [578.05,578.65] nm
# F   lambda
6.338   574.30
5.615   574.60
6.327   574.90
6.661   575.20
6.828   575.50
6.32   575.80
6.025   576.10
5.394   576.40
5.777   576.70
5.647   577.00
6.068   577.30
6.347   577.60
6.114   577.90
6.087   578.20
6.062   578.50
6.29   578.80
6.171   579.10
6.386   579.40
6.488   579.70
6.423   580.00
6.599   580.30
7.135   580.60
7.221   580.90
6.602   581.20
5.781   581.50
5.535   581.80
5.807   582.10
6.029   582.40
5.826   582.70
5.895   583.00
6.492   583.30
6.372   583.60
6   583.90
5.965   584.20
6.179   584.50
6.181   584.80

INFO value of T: 6.07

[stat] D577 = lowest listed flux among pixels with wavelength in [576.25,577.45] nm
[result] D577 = 5.394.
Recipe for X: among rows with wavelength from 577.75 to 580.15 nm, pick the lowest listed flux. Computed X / 6.062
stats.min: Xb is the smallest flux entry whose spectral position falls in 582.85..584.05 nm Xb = 5.895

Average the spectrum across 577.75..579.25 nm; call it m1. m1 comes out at 6.14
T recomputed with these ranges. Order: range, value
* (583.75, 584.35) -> 5.98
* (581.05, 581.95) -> 5.97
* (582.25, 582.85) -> 5.93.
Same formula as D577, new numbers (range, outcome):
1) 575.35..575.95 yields 6.32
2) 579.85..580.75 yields 6.423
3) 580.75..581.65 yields 5.781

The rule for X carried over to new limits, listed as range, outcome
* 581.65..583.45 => 5.535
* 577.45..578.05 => 6.114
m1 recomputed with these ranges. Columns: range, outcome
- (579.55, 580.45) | 6.5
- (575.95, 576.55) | 5.71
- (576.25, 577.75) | 5.85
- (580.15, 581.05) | 6.98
